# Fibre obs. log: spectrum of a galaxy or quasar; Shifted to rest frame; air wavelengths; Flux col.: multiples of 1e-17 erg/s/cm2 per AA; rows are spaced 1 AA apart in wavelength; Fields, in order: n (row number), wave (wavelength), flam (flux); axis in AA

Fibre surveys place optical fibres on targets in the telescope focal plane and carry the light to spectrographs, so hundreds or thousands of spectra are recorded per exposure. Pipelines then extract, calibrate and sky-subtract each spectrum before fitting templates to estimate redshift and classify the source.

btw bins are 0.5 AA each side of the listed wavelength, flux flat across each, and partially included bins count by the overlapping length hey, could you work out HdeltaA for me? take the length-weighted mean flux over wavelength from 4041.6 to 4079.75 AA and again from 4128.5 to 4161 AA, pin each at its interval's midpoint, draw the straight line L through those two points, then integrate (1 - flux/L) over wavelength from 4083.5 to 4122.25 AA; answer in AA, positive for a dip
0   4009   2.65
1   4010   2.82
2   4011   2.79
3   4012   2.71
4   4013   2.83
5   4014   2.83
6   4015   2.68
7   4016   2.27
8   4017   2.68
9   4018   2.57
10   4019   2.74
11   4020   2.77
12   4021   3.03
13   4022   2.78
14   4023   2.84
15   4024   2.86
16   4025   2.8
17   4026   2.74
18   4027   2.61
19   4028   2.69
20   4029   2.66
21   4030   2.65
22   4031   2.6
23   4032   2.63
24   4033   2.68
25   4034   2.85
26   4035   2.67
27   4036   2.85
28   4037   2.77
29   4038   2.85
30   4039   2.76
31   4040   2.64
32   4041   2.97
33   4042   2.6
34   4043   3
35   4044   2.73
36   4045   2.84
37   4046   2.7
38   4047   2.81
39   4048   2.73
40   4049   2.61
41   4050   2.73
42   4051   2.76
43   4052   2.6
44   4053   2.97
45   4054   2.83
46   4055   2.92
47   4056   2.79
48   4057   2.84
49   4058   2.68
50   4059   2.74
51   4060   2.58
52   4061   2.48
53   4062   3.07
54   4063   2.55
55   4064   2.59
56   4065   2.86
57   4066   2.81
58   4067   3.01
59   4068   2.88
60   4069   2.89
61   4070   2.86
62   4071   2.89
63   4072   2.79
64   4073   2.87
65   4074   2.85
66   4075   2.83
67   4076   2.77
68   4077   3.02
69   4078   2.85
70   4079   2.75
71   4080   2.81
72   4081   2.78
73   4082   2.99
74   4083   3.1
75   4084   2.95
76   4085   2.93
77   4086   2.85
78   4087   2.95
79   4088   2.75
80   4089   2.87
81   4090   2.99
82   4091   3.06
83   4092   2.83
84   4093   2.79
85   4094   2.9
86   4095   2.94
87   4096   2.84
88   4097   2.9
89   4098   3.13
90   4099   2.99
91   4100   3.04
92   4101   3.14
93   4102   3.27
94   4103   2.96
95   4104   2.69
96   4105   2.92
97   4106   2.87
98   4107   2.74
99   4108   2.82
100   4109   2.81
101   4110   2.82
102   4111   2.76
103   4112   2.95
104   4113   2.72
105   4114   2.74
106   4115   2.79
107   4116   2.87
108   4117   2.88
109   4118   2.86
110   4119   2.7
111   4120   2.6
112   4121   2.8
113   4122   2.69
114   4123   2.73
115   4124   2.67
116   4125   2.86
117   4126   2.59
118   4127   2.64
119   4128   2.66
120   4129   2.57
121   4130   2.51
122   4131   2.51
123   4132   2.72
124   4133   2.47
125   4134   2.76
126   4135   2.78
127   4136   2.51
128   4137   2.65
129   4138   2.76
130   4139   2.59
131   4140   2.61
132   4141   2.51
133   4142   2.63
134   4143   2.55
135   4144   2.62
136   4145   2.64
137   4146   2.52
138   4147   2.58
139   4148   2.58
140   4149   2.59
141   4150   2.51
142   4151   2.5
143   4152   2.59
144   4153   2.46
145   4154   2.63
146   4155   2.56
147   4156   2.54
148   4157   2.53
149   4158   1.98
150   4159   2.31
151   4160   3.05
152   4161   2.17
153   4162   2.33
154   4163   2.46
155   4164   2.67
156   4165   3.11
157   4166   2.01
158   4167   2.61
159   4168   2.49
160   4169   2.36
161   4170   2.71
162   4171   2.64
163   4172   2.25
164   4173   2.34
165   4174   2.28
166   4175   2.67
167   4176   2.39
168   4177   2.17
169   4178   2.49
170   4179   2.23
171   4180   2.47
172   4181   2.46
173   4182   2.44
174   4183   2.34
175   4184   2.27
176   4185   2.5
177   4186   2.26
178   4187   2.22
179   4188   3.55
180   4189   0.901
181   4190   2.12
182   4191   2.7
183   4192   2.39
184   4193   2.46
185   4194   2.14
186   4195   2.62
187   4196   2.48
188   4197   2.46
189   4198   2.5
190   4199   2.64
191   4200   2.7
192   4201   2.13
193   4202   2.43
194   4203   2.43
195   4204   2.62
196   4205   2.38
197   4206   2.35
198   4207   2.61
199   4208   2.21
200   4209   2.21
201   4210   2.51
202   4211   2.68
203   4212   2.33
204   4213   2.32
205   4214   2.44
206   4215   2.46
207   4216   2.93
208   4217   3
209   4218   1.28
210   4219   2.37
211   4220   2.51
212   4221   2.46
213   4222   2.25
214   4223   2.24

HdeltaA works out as -2.8 AA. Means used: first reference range 2.79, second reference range 2.57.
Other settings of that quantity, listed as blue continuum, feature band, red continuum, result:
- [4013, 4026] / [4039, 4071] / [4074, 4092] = 0.55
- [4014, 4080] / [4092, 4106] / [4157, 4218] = -1.66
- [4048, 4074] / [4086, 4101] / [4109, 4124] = -0.82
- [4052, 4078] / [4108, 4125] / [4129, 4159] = -0.83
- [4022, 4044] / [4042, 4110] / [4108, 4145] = -3.18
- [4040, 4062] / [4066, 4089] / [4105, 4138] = -1.10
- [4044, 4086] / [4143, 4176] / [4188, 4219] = 0.30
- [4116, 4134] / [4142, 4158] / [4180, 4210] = 0.23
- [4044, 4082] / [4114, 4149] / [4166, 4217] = -0.81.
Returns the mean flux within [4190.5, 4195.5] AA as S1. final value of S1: 2.46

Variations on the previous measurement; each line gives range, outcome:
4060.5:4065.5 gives 2.71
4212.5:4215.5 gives 2.41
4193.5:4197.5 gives 2.42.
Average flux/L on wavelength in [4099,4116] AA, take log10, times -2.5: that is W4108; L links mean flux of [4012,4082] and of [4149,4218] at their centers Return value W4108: -0.10 mag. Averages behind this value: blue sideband 2.77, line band 2.88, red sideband 2.44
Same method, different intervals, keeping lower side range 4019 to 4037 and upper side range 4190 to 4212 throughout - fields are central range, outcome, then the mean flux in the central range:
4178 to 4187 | 0.050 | 2.37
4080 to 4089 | -0.099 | 2.9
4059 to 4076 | -0.047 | 2.8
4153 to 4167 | 0.012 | 2.49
